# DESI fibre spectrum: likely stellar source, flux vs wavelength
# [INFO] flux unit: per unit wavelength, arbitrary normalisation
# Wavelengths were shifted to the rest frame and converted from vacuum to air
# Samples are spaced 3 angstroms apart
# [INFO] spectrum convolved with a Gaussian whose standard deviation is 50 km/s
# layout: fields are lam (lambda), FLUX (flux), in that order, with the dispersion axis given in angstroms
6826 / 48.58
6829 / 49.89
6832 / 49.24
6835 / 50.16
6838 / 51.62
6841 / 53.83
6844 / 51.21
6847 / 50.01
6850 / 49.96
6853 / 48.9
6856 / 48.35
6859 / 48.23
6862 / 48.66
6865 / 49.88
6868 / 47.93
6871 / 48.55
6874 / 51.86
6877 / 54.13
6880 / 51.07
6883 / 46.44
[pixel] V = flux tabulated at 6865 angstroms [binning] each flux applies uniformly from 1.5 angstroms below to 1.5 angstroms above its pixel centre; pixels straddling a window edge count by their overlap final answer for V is 49.88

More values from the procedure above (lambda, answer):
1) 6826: 48.58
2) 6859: 48.23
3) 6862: 48.66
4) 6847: 50.01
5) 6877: 54.13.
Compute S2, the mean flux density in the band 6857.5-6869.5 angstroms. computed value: 48.7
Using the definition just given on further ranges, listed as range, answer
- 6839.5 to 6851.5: 51.3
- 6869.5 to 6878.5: 51.5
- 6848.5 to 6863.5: 48.8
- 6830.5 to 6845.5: 51.2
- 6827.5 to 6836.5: 49.8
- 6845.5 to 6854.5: 49.6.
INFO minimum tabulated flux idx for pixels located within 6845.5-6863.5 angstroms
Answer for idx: 48.23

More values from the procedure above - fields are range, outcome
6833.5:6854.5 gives 48.9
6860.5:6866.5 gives 48.66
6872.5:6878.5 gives 51.86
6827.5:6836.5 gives 49.24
